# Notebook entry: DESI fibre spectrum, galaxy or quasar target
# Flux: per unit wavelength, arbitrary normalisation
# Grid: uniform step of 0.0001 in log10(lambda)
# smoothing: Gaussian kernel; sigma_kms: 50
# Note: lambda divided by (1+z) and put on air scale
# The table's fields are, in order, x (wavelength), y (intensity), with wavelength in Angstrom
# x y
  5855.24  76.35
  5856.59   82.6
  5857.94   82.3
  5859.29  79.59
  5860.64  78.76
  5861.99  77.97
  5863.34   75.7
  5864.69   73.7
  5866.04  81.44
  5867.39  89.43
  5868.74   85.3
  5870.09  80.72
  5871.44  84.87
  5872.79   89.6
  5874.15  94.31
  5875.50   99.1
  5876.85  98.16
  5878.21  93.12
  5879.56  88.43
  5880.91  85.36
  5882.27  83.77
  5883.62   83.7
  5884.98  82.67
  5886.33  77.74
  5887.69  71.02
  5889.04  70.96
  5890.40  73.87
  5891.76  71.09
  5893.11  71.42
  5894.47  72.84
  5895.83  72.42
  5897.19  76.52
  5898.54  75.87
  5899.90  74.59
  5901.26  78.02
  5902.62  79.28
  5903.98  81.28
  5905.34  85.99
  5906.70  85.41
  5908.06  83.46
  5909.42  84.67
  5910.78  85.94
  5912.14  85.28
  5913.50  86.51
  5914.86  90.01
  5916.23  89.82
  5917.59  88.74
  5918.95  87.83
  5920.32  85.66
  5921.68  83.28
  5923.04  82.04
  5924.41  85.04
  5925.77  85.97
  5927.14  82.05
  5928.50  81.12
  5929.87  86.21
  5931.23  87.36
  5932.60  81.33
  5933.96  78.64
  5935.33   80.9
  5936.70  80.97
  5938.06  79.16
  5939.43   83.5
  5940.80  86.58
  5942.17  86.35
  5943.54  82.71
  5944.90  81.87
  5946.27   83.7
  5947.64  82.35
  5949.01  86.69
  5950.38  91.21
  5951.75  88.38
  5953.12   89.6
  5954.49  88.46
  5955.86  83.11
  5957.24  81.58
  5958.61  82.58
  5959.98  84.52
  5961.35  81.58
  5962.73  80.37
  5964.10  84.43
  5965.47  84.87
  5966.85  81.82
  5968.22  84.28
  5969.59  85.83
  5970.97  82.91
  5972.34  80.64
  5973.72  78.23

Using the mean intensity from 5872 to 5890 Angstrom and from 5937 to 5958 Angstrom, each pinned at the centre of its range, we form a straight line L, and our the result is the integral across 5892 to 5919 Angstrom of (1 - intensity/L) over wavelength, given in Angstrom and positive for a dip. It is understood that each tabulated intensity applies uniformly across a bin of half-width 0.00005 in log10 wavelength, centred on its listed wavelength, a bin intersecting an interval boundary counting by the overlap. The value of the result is 1.3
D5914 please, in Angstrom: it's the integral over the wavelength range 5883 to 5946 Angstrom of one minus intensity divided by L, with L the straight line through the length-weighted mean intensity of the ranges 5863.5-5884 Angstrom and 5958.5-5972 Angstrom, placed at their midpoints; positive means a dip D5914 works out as 2.91 Angstrom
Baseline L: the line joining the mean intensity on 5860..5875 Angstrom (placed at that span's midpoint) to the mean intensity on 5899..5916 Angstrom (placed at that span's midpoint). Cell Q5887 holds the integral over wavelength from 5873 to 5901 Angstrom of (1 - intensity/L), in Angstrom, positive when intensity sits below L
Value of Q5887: 0.78 Angstrom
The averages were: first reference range 83.1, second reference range 83.4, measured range 80.9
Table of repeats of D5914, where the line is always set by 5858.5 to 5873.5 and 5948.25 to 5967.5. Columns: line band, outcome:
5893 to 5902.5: 0.89 Angstrom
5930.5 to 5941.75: 0.23 Angstrom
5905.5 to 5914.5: -0.24 Angstrom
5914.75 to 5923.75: -0.33 Angstrom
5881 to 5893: 0.78 Angstrom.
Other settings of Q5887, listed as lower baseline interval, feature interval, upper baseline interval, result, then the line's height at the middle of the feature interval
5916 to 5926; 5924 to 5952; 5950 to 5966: 0.54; 85.5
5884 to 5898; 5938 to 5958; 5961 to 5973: -1.08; 80.8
